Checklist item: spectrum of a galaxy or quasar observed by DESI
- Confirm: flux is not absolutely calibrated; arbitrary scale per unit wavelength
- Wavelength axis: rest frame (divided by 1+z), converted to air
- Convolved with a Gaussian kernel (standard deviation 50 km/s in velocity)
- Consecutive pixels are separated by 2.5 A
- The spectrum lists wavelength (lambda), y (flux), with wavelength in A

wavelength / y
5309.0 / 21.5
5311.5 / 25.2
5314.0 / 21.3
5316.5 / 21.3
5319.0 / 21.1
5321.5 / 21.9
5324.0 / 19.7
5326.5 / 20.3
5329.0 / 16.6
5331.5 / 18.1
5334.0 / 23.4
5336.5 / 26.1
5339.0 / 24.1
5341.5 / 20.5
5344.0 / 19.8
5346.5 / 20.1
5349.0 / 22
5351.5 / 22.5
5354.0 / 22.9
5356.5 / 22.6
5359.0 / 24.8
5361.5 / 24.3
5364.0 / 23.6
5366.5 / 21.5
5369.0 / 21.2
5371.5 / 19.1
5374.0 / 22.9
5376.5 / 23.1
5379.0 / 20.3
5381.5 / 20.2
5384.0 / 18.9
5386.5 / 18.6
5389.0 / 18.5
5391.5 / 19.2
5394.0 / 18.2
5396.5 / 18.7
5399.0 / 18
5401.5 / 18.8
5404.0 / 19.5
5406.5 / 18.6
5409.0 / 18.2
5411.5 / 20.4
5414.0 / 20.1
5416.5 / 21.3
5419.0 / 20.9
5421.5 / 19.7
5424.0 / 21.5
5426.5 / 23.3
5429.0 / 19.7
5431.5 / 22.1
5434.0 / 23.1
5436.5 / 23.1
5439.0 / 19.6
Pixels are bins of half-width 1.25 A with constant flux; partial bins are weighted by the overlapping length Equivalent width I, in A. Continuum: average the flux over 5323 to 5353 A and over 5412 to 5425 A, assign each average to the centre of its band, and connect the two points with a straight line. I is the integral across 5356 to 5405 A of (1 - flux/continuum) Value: 0.7 A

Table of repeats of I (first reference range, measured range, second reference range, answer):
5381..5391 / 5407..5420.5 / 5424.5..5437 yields 0.56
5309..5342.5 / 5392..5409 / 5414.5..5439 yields 2.27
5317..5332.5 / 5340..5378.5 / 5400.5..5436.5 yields -3.81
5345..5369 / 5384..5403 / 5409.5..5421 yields 2.36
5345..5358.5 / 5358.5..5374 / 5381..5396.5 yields -1.09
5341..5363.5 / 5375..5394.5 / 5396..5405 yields 0.18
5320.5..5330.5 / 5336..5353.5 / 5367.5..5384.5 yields -1.72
